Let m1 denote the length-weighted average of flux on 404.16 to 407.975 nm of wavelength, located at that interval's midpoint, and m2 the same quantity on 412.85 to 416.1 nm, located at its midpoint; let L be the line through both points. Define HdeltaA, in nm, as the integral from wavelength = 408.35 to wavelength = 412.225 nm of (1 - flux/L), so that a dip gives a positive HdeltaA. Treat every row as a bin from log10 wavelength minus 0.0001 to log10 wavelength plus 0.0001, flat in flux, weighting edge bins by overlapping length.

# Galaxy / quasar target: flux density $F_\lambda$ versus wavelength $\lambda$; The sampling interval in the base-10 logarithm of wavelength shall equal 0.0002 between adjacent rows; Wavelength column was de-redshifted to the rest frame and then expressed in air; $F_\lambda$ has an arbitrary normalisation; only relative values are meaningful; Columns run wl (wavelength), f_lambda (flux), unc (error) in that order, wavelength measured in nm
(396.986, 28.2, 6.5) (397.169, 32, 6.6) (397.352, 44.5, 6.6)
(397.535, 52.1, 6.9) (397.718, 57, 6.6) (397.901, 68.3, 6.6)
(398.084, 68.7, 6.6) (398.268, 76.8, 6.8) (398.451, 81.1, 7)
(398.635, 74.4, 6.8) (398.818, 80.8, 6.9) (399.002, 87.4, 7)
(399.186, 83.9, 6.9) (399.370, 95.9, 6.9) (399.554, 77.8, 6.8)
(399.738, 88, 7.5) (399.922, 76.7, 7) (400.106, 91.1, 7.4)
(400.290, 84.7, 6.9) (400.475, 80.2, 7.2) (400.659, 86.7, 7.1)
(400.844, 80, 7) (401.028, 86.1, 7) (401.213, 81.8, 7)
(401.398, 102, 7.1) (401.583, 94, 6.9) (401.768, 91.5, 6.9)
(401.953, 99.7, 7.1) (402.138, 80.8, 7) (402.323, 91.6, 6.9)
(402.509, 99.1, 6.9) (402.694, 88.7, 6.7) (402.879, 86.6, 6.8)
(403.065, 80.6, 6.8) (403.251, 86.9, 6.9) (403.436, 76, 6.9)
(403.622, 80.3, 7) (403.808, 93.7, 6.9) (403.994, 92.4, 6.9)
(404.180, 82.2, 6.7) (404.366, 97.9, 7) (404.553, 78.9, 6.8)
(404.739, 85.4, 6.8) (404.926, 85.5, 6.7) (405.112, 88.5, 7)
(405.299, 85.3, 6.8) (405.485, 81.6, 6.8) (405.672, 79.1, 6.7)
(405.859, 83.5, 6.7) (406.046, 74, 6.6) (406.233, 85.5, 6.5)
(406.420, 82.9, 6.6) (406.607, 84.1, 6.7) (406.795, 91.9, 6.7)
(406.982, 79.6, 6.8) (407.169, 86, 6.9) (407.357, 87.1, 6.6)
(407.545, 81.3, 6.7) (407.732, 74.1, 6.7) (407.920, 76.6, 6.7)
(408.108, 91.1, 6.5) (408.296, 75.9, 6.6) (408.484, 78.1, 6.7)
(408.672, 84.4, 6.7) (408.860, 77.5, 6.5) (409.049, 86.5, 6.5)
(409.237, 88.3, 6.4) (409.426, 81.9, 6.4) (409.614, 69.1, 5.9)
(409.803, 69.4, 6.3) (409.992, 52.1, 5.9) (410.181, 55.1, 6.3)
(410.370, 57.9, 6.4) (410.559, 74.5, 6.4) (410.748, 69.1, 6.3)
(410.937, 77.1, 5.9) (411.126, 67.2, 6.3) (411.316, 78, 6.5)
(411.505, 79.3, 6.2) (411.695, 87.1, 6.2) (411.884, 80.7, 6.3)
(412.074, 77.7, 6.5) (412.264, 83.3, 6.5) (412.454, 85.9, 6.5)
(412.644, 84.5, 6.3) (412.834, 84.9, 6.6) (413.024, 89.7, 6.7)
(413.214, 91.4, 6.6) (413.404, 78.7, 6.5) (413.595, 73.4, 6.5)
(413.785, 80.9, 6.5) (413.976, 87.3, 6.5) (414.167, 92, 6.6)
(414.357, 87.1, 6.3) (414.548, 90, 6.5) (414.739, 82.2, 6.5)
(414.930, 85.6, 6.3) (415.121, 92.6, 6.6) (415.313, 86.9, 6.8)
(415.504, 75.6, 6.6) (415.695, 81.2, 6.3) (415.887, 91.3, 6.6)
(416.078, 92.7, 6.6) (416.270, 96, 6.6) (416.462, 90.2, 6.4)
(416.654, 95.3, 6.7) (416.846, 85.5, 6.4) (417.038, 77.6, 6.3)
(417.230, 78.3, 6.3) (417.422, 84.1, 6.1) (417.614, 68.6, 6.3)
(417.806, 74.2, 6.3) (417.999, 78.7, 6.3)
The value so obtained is 0.45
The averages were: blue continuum 83.5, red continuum 85.6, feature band 74.7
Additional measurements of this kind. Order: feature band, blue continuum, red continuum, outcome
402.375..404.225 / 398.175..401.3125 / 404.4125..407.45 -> -0.07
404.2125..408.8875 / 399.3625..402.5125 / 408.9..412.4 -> -0.18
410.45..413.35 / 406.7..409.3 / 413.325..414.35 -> 0.08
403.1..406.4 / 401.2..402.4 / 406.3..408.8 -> 0.11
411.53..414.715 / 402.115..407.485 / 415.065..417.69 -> 0.03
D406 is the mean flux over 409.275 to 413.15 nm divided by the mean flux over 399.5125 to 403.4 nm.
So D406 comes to 0.9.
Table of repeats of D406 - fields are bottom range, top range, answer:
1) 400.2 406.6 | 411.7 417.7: 0.98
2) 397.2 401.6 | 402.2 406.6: 1.09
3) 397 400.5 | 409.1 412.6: 1.02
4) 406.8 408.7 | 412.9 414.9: 1.04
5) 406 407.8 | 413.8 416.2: 1.05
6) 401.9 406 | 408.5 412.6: 0.88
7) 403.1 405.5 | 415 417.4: 1.01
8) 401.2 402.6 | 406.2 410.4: 0.84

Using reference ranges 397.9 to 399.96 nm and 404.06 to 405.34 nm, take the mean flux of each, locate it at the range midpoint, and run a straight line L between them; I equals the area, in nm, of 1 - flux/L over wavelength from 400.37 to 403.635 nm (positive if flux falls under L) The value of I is -0.15 nm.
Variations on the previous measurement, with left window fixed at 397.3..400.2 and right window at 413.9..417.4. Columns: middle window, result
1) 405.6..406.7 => -0.01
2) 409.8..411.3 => 0.32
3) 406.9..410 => 0.10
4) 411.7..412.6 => 0.02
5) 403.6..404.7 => -0.12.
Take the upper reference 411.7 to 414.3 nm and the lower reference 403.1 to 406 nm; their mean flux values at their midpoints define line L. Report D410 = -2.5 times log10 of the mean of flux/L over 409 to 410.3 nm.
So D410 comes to 0.188 mag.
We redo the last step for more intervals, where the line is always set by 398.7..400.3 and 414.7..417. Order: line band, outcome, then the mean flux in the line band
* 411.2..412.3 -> 0.08 mag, 80.6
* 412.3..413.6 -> 0.03 mag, 84.8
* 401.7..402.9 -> -0.07 mag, 91.5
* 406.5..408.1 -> 0.04 mag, 83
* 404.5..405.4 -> 0.01 mag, 85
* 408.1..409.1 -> 0.07 mag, 81.3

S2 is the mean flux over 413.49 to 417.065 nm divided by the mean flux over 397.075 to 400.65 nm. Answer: 1.17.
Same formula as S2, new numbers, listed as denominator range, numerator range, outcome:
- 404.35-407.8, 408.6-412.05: 0.89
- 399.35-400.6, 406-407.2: 0.99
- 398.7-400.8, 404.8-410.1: 0.95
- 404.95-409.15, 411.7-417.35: 1.04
